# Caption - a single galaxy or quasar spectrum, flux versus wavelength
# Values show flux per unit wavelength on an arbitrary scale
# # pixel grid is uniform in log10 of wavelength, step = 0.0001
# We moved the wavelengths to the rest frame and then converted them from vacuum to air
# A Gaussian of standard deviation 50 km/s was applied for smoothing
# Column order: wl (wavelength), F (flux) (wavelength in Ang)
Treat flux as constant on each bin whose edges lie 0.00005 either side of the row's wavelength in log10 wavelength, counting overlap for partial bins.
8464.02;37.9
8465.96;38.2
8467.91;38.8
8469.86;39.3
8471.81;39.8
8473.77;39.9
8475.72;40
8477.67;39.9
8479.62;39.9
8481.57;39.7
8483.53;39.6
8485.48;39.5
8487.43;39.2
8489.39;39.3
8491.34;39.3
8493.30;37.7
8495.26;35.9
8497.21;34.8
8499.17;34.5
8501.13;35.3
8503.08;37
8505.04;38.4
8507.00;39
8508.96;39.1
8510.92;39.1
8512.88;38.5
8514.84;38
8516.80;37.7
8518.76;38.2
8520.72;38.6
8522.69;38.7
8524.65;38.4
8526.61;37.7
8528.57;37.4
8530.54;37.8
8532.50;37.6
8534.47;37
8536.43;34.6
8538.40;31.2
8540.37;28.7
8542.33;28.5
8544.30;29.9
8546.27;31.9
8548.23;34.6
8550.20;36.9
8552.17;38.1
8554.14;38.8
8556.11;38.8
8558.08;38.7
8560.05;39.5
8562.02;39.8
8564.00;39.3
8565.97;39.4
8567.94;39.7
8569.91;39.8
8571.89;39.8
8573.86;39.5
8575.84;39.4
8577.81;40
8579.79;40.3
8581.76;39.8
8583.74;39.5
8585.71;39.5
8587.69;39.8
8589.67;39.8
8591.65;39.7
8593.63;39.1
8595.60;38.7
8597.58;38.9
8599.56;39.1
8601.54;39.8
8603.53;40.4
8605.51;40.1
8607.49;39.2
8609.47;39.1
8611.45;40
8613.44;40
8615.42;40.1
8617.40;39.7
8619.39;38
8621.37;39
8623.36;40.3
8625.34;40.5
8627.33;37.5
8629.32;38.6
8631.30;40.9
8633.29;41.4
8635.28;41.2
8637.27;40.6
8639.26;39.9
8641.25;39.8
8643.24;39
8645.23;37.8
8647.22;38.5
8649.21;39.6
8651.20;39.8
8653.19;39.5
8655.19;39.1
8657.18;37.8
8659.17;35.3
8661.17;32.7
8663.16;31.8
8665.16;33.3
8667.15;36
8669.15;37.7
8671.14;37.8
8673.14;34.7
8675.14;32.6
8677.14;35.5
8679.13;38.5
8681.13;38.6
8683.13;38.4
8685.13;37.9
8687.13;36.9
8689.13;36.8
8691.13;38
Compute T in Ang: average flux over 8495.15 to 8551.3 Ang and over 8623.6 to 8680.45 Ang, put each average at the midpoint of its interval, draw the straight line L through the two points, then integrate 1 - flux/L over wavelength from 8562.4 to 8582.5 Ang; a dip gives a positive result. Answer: -1.6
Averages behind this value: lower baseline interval 36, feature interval 39.7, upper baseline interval 37.8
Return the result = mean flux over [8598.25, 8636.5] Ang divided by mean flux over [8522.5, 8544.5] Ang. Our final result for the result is 1.14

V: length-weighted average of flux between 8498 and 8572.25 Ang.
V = 37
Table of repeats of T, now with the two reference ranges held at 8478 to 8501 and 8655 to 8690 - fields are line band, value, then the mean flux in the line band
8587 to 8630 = -3.07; 39.4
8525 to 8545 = 1.79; 34.2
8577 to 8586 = -0.67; 39.9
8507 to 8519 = -0.21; 38.5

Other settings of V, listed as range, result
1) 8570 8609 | 39.6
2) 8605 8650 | 39.6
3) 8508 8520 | 38.4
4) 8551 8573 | 39.2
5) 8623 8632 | 39.5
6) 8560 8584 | 39.7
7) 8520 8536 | 37.8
